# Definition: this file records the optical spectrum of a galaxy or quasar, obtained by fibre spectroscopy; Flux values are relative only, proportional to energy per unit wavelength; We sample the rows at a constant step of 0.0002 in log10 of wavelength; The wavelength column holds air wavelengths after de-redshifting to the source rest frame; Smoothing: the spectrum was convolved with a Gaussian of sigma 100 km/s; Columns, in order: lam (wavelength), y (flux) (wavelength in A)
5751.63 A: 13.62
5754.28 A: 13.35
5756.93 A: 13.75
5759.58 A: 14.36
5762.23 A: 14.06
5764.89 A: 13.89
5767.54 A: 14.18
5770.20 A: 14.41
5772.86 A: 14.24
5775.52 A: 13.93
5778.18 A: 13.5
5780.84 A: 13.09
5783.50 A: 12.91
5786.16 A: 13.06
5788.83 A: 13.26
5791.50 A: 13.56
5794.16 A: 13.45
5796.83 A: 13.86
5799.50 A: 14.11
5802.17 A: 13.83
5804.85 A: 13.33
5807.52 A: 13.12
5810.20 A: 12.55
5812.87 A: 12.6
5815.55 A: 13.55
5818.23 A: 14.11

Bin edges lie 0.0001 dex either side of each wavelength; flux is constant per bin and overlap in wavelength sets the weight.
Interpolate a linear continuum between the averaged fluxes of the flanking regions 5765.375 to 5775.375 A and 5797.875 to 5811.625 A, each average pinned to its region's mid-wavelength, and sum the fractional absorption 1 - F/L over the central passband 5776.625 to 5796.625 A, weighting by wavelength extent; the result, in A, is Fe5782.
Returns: 0.7 A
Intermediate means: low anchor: 14.2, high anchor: 13.4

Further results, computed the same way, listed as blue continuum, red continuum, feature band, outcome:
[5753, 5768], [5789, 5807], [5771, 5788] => 0.37 A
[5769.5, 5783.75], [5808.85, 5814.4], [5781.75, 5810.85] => -0.67 A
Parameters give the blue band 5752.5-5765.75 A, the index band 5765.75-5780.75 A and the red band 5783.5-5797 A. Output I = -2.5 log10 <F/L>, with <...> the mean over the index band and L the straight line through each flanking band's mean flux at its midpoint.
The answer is -0.03 mag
